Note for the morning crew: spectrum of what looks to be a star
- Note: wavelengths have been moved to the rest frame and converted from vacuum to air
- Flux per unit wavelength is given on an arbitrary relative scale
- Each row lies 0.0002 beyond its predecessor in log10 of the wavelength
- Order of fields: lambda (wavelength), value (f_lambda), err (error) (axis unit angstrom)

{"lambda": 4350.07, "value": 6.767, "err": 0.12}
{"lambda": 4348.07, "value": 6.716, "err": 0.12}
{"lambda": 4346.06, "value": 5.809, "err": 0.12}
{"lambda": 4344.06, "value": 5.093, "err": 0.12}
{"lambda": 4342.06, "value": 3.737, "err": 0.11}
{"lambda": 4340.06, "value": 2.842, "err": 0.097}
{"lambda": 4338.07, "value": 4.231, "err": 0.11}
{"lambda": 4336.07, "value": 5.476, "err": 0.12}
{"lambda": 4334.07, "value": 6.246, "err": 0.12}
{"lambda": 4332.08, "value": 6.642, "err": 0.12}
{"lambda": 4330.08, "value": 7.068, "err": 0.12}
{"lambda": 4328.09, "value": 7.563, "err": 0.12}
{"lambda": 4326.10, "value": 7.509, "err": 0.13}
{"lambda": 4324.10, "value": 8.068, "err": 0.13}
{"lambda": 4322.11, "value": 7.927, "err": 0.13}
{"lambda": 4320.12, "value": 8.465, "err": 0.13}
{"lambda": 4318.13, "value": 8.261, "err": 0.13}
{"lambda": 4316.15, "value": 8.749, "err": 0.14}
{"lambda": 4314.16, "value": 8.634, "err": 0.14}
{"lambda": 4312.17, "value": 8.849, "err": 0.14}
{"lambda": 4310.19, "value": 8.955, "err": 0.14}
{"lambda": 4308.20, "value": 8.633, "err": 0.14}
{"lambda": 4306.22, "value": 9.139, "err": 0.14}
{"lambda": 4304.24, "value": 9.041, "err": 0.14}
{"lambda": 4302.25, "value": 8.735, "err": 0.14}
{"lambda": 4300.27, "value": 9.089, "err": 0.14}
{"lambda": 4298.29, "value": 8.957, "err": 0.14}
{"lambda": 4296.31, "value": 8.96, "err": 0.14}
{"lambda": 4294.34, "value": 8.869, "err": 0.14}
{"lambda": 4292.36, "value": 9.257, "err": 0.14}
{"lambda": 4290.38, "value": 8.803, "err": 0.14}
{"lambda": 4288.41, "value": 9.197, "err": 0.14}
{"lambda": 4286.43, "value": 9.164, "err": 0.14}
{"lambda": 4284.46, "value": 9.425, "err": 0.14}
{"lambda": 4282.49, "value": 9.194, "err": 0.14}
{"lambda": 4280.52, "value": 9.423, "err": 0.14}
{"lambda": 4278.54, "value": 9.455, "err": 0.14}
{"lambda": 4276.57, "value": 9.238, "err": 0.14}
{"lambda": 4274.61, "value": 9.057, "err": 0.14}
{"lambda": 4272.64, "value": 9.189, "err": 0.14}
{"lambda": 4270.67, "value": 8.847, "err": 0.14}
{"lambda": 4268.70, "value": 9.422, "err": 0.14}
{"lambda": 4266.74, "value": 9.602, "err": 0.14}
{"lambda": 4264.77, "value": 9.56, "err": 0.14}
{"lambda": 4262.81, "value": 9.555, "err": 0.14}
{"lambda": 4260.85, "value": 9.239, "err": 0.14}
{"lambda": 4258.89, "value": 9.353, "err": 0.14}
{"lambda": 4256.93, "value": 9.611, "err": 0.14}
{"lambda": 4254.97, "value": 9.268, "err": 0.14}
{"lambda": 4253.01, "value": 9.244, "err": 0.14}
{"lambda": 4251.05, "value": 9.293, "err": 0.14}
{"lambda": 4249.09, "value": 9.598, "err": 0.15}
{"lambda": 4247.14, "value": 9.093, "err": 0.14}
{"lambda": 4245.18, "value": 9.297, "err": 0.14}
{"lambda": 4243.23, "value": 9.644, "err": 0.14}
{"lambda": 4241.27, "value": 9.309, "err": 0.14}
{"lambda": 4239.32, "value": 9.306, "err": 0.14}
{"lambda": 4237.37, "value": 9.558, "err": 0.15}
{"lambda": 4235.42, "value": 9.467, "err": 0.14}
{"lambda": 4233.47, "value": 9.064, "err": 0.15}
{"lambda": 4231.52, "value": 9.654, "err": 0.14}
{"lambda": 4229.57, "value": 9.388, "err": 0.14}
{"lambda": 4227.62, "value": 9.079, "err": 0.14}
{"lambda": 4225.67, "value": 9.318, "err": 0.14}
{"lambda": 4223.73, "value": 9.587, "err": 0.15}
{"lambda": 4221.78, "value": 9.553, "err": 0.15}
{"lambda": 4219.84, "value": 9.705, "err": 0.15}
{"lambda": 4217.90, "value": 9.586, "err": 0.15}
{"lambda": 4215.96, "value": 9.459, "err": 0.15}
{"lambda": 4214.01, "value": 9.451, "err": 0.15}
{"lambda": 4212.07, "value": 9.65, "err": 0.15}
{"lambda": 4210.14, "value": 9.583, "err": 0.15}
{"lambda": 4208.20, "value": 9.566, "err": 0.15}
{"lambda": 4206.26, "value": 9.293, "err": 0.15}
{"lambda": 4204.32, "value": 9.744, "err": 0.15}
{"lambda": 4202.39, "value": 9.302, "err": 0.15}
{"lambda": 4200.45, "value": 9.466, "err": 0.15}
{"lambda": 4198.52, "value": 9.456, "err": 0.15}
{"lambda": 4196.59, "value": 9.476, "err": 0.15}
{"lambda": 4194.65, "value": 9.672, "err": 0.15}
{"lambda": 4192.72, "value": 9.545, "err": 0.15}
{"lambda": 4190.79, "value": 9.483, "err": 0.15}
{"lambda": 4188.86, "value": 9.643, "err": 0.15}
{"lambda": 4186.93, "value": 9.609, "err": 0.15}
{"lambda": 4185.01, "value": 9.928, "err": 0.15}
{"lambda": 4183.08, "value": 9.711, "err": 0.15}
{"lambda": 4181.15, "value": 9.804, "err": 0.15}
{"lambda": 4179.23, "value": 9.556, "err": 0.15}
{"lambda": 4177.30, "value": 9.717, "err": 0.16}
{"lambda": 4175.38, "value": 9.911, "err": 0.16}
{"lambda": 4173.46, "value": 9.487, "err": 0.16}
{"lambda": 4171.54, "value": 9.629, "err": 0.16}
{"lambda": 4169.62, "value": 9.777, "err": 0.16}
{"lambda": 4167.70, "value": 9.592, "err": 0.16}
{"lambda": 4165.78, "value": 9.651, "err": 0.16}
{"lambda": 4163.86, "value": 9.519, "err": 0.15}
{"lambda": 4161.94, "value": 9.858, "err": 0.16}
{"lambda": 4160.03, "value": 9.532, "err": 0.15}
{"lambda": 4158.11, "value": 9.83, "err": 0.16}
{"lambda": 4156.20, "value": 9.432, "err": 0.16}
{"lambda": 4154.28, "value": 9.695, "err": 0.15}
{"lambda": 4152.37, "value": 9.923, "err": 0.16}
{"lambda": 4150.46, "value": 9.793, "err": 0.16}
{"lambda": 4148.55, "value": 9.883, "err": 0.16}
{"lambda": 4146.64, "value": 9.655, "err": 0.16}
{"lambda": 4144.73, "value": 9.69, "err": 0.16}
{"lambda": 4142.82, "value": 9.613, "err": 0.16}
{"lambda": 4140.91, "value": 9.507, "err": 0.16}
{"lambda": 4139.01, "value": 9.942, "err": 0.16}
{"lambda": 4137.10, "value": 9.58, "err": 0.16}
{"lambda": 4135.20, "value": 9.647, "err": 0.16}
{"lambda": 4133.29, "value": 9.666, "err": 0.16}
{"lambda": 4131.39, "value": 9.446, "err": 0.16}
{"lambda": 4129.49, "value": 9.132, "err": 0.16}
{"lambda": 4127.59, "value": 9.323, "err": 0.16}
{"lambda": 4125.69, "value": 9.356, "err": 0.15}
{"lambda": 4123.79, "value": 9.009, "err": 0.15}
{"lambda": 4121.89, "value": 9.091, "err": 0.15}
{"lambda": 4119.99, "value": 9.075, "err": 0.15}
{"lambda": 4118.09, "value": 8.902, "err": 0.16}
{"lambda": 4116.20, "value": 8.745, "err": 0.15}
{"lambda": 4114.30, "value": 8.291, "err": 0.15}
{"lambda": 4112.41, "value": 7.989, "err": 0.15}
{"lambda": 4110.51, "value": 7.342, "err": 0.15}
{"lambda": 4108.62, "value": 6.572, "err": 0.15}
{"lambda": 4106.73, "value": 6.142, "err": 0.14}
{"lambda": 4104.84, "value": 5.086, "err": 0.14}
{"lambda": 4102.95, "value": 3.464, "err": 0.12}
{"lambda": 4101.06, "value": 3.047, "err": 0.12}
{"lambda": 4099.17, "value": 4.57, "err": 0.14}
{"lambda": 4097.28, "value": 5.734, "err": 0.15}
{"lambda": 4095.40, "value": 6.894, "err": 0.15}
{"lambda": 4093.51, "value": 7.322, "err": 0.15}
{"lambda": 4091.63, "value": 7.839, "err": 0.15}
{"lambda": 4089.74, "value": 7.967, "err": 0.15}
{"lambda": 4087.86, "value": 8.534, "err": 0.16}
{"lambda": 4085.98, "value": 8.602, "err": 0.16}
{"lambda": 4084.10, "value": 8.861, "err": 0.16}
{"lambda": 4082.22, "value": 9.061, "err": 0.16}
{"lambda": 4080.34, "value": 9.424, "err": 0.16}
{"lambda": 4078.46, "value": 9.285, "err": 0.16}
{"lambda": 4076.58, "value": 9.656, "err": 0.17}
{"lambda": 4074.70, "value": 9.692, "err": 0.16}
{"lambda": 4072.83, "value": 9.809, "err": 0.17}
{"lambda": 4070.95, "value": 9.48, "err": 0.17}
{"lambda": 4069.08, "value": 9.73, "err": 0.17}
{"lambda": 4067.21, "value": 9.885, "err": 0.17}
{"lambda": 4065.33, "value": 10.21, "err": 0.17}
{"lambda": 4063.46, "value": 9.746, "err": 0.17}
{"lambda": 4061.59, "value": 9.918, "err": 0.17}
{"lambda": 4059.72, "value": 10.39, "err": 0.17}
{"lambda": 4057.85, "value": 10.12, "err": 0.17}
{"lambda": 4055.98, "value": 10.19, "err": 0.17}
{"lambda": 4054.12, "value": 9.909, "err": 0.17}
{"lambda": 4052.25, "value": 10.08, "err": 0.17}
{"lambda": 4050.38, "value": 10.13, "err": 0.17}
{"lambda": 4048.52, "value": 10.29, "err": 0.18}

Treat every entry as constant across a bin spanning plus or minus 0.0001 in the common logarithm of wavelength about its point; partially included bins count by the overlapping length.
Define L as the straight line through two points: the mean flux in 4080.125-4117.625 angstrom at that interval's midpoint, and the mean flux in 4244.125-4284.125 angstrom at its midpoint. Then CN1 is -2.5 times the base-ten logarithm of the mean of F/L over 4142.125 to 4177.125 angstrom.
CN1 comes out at -0.22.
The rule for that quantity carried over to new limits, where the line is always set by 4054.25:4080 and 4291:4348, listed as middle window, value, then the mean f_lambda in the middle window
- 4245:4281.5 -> -0.16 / 9.33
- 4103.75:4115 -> 0.35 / 6.83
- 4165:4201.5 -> -0.10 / 9.64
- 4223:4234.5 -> -0.12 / 9.34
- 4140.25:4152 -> -0.07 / 9.7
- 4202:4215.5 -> -0.12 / 9.52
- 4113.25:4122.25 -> 0.07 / 8.79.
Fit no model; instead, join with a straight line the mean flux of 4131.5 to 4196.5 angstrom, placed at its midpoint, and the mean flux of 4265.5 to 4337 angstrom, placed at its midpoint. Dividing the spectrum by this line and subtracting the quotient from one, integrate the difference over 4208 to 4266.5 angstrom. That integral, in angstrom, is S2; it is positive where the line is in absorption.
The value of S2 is -2.2 angstrom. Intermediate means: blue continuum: 9.67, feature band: 9.44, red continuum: 8.59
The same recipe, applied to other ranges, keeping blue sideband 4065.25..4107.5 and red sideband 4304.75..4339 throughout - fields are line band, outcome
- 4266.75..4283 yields -3.2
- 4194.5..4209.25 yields -3.3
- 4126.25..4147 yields -4.8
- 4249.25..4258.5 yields -2.0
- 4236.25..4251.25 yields -3.2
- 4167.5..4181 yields -3.4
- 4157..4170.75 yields -3.4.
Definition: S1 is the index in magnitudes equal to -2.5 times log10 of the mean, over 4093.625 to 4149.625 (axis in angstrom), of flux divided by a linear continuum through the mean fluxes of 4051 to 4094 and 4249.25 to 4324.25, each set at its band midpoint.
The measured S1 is 0.155 mag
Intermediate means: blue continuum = 9.4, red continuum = 9.06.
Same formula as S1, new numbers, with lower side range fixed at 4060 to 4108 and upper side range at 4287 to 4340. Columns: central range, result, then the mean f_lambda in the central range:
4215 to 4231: -0.179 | 9.47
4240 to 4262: -0.166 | 9.36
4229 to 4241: -0.171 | 9.4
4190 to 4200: -0.186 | 9.52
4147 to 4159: -0.212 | 9.76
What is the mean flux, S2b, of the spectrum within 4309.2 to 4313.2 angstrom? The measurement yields 8.9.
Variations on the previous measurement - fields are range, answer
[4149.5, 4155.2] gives 9.81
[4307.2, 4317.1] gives 8.76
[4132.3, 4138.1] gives 9.63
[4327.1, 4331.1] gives 7.31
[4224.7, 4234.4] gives 9.3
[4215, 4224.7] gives 9.58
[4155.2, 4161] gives 9.6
